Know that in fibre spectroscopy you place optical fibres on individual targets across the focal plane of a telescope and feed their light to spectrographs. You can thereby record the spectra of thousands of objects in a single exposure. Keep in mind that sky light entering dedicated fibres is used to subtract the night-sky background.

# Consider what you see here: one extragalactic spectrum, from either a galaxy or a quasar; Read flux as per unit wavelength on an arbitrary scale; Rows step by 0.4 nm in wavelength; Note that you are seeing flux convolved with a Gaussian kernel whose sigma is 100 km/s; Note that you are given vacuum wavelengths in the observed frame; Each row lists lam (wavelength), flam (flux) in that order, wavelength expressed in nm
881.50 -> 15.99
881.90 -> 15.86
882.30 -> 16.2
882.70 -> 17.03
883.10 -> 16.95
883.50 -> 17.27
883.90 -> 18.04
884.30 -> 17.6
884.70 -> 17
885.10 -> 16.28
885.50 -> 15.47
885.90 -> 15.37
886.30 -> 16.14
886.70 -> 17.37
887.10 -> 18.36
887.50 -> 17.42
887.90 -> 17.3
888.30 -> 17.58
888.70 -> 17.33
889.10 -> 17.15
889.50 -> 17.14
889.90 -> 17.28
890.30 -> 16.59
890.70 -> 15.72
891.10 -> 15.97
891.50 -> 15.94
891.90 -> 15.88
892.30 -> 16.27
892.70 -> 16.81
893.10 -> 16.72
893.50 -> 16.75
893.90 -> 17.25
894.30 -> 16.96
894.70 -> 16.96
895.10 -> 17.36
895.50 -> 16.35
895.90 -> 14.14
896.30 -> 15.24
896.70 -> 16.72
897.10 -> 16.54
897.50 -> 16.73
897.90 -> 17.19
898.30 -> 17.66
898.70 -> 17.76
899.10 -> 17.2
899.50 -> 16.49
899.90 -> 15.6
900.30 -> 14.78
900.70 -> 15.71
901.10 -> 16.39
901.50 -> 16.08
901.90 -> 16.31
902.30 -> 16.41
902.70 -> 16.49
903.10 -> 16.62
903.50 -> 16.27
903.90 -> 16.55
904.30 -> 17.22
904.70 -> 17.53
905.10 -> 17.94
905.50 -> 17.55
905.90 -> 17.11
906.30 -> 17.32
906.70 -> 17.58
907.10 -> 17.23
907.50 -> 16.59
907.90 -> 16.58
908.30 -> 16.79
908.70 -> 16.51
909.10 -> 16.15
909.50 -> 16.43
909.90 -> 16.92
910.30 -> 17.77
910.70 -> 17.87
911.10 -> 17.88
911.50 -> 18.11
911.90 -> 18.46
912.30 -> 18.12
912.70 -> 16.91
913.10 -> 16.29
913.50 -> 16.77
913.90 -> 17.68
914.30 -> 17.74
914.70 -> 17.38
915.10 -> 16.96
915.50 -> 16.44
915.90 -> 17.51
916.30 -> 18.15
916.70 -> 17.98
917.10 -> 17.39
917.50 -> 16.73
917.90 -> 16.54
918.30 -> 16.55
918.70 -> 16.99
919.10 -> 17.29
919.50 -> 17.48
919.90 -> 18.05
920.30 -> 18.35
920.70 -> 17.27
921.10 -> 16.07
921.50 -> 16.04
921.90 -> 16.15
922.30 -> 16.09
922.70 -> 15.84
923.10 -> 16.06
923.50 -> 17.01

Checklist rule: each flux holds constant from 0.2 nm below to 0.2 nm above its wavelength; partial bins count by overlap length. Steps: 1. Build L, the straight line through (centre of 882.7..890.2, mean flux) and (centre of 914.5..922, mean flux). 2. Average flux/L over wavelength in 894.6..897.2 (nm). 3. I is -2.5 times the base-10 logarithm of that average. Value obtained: 0.06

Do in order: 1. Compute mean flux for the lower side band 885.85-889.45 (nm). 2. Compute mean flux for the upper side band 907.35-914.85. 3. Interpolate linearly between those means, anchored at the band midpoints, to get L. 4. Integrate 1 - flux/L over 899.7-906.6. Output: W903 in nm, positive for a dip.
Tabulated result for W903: 0.24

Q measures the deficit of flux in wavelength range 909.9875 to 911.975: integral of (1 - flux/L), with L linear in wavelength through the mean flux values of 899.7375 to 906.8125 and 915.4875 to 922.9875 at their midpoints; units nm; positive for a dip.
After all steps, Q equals -0.13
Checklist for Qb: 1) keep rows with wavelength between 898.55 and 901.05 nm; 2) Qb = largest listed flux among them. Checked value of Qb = 17.76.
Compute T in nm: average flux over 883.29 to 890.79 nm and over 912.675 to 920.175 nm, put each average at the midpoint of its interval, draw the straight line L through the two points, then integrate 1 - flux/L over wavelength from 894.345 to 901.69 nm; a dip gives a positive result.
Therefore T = 0.292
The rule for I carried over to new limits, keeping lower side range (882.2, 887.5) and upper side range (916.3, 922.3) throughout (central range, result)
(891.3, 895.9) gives 0.02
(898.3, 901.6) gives 0.04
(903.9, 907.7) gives -0.02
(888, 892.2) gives 0.02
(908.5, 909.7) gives 0.04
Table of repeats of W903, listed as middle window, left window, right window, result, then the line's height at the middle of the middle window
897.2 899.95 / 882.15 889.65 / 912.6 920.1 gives 0.01 nm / 17.1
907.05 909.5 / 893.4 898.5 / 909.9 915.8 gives 0.09 nm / 17.2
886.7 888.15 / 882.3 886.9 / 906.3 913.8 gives -0.07 nm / 16.8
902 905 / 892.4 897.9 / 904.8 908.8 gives 0.04 nm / 17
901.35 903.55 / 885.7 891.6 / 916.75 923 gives 0.06 nm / 16.9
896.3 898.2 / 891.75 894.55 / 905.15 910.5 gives 0.01 nm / 16.8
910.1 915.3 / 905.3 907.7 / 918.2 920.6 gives -0.05 nm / 17.4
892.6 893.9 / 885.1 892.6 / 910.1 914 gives 0.00 nm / 16.8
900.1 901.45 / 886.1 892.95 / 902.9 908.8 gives 0.10 nm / 17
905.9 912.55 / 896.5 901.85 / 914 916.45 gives -0.08 nm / 17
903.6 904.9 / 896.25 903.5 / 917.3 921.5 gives -0.03 nm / 16.6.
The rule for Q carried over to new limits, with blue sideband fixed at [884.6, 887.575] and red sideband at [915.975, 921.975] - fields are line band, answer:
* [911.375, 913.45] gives -0.05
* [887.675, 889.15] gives -0.06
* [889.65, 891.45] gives 0.04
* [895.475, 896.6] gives 0.11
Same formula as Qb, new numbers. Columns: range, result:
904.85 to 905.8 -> 17.94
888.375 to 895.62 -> 17.36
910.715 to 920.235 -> 18.46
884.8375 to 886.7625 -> 17.37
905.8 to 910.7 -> 17.87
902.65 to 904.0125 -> 16.62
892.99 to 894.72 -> 17.25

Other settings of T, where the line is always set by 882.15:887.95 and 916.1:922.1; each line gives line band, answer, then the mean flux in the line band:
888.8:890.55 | -0.01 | 17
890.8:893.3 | 0.11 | 16.2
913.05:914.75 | -0.01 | 17.2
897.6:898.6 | -0.02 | 17.4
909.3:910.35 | 0.01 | 16.9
